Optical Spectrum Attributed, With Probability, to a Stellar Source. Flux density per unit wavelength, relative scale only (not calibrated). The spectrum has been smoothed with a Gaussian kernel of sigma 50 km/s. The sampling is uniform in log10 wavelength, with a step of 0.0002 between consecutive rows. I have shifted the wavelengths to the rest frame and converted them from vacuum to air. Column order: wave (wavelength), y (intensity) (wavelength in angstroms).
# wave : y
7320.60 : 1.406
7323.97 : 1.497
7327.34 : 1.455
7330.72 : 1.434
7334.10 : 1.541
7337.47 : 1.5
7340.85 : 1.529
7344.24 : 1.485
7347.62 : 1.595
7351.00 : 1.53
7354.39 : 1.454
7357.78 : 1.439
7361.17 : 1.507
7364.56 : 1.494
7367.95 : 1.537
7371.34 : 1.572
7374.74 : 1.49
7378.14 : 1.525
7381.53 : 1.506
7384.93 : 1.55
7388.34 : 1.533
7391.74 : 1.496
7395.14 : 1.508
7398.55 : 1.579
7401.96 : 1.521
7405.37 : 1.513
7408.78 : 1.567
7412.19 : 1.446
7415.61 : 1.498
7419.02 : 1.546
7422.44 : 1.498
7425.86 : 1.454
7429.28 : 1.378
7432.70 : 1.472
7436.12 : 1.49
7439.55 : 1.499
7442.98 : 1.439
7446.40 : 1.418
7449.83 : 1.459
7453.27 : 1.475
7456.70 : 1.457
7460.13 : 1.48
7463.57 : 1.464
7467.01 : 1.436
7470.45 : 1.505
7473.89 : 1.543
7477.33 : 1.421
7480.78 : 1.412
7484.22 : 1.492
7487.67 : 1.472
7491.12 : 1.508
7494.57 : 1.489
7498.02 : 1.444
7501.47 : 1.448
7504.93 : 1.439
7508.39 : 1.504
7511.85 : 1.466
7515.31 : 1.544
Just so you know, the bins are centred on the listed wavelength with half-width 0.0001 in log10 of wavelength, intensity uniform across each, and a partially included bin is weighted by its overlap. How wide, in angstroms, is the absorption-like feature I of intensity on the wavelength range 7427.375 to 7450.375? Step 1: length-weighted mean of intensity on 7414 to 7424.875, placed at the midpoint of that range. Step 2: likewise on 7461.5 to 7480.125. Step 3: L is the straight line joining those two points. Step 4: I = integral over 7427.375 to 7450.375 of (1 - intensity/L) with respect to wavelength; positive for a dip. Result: 0.7 angstroms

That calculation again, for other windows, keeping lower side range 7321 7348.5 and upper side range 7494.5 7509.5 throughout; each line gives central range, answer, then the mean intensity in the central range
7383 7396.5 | -0.3 angstroms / 1.52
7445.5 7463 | 0.1 angstroms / 1.46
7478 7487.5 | 0.1 angstroms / 1.45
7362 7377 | -0.3 angstroms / 1.52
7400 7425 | -0.5 angstroms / 1.51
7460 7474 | -0.1 angstroms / 1.48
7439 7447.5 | 0.1 angstroms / 1.45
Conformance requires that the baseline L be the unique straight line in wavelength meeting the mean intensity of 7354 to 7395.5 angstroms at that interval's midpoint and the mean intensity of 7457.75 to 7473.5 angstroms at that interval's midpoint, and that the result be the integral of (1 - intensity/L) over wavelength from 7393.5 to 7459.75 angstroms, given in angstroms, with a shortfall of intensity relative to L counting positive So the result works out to 0.3 angstroms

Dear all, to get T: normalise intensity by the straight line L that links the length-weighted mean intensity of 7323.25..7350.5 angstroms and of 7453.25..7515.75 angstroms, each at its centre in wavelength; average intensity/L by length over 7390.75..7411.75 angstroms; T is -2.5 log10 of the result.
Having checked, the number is -0.03 mag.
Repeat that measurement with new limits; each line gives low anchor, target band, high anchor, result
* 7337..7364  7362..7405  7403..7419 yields -0.01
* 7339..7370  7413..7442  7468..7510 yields 0.01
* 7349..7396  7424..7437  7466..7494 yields 0.03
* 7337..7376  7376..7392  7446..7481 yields -0.02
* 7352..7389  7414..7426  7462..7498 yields -0.01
